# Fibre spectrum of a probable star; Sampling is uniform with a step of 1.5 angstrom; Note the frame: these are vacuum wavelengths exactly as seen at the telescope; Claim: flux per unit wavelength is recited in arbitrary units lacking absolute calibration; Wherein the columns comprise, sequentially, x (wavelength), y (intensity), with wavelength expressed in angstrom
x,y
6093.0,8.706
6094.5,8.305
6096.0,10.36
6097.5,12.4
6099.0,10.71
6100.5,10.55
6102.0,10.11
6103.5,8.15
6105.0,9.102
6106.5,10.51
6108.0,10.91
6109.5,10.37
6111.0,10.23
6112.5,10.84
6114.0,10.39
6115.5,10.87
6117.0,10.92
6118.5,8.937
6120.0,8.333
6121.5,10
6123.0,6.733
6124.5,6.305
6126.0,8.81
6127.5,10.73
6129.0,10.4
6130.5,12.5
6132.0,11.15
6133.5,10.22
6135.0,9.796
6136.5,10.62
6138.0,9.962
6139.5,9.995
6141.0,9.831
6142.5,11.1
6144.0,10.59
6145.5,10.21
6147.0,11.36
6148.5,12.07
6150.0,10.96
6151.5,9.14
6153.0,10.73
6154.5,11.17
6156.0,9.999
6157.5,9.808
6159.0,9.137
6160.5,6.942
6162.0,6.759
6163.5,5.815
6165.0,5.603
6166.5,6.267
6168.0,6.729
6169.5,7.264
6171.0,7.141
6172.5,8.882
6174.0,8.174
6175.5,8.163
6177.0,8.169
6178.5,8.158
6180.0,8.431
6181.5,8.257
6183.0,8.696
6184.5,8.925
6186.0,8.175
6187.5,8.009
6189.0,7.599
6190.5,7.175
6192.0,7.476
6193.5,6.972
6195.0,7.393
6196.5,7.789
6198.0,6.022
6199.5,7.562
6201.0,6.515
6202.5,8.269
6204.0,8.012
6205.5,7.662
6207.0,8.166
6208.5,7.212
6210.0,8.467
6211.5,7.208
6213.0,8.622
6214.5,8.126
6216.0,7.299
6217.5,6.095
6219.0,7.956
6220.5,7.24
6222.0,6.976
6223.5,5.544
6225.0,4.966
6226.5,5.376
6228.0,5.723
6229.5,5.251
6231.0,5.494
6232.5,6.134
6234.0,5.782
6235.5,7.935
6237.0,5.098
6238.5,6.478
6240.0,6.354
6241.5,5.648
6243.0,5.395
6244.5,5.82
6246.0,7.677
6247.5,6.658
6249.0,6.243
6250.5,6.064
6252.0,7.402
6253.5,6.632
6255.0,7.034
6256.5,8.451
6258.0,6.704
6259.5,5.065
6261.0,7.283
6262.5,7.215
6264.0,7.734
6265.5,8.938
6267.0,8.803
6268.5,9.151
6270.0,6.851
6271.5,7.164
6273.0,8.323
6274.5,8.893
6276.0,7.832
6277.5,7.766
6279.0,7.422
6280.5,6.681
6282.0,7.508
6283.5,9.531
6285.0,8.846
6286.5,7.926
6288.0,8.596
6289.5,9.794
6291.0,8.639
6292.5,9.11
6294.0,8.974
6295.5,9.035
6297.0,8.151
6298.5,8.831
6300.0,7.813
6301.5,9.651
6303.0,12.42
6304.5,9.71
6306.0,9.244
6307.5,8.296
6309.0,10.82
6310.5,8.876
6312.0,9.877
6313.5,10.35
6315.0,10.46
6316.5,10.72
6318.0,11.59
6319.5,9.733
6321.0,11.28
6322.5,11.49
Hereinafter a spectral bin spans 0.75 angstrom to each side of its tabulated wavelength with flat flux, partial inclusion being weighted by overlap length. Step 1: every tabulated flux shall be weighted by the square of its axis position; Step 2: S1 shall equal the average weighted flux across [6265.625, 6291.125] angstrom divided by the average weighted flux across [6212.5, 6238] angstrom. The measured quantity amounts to 1.3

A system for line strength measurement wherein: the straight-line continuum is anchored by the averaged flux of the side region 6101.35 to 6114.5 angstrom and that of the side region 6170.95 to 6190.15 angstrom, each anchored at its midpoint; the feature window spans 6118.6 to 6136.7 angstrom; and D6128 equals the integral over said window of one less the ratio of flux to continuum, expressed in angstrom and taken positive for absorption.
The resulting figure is -0.1 angstrom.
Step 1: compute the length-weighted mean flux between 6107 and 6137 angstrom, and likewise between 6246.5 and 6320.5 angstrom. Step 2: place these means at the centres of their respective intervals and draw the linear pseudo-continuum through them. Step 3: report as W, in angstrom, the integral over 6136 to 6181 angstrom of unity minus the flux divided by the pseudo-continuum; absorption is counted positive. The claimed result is 3.1 angstrom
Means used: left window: 9.95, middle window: 8.96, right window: 8.47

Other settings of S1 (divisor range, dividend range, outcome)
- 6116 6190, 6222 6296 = 0.82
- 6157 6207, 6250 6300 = 1.07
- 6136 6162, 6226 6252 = 0.62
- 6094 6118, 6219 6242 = 0.61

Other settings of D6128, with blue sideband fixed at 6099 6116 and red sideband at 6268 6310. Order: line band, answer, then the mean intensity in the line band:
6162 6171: 3.0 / 6.44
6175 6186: 1.4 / 8.39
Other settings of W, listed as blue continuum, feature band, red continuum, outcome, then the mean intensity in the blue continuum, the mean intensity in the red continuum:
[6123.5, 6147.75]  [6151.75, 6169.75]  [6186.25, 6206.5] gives 2.03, 10.2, 7.45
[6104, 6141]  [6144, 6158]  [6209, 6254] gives -2.44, 9.93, 6.53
